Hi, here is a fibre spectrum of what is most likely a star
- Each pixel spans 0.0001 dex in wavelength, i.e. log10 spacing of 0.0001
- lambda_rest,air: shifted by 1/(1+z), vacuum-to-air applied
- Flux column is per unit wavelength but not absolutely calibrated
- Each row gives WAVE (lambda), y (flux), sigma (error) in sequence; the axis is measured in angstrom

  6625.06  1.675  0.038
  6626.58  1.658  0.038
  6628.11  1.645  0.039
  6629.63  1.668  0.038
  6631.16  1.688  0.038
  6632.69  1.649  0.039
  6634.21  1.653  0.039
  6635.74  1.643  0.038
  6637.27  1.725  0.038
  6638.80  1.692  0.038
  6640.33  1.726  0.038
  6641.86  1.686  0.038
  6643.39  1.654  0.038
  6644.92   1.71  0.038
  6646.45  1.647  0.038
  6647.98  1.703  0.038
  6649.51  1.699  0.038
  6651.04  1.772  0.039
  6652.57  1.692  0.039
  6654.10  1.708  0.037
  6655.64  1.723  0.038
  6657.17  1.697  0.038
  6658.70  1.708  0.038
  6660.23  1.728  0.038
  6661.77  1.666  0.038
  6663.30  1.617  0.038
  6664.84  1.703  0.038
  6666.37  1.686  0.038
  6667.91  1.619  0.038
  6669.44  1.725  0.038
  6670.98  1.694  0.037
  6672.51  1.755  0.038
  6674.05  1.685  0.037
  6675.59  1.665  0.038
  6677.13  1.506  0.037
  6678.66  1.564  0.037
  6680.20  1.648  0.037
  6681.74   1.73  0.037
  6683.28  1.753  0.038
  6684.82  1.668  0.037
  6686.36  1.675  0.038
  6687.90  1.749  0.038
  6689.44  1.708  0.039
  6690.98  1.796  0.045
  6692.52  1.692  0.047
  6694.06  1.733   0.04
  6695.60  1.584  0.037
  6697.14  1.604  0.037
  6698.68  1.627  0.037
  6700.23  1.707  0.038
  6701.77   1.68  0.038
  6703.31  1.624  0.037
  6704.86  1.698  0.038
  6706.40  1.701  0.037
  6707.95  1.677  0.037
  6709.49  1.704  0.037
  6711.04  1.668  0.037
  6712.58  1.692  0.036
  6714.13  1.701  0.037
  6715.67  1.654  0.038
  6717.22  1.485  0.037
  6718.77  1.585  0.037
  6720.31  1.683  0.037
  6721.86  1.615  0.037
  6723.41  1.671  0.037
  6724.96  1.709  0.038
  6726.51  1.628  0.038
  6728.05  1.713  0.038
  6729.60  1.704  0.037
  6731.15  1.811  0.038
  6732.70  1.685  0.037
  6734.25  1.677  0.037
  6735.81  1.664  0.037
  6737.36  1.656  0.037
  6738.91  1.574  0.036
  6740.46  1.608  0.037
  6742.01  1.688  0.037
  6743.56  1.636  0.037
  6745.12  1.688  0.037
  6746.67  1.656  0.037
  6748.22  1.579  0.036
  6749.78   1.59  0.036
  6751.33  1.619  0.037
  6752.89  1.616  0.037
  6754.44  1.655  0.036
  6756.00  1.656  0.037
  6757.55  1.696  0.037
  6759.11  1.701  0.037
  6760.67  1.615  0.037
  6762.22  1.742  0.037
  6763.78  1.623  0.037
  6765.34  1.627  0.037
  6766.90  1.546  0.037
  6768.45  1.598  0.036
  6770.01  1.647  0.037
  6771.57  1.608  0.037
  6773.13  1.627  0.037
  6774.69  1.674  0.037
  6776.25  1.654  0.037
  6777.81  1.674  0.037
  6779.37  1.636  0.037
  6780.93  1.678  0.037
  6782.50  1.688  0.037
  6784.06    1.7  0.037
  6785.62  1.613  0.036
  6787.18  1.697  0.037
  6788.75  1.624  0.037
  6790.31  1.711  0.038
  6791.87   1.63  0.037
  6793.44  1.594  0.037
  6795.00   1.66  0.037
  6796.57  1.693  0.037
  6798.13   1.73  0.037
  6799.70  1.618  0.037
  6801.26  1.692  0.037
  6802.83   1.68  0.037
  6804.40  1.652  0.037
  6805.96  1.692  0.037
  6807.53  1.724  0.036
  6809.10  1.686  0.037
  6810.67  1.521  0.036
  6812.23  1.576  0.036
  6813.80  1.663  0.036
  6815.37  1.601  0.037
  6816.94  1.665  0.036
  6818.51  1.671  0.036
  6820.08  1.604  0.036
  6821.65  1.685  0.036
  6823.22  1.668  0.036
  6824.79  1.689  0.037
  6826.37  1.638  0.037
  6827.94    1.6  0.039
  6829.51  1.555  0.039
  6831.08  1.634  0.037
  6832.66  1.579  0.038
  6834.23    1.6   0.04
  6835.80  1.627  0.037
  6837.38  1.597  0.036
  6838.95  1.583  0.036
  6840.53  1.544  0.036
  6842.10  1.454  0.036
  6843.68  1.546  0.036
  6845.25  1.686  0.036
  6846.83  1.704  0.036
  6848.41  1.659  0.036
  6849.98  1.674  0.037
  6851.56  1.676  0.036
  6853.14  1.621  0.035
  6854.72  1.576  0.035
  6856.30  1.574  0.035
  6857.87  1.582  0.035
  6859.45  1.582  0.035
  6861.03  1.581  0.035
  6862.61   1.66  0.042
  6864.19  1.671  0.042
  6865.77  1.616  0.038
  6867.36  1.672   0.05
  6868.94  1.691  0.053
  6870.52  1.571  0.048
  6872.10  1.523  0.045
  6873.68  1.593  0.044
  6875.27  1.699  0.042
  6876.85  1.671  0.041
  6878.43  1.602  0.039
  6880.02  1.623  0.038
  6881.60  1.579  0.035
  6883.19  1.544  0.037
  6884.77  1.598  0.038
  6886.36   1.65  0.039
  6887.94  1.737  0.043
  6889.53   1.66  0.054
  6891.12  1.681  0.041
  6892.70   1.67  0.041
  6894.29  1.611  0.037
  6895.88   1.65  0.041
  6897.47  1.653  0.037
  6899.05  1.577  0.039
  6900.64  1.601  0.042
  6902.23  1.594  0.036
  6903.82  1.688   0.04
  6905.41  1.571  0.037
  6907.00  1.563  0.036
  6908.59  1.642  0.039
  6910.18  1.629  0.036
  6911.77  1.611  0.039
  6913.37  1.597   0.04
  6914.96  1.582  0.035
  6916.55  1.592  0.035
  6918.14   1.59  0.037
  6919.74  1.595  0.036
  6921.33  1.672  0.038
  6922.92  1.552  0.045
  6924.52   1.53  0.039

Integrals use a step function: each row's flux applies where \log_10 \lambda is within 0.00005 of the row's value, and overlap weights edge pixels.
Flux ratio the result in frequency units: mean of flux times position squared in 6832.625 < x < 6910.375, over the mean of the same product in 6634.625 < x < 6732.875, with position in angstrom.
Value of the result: 1.02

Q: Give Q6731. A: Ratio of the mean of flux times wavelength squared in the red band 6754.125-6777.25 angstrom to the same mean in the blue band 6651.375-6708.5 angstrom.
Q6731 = 1.00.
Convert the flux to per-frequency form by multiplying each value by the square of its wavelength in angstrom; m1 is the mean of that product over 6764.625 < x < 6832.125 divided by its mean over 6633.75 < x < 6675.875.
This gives 1.02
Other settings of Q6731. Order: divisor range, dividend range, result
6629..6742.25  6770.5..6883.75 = 1.02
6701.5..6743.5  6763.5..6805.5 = 1.01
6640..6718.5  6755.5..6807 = 1.02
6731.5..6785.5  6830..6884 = 1.01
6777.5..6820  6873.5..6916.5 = 1.01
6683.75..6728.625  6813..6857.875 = 1.01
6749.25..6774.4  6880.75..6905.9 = 1.03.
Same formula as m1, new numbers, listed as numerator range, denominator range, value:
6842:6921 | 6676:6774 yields 1.02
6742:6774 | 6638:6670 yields 1.00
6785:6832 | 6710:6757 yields 1.02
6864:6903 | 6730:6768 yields 1.03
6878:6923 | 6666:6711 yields 1.03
